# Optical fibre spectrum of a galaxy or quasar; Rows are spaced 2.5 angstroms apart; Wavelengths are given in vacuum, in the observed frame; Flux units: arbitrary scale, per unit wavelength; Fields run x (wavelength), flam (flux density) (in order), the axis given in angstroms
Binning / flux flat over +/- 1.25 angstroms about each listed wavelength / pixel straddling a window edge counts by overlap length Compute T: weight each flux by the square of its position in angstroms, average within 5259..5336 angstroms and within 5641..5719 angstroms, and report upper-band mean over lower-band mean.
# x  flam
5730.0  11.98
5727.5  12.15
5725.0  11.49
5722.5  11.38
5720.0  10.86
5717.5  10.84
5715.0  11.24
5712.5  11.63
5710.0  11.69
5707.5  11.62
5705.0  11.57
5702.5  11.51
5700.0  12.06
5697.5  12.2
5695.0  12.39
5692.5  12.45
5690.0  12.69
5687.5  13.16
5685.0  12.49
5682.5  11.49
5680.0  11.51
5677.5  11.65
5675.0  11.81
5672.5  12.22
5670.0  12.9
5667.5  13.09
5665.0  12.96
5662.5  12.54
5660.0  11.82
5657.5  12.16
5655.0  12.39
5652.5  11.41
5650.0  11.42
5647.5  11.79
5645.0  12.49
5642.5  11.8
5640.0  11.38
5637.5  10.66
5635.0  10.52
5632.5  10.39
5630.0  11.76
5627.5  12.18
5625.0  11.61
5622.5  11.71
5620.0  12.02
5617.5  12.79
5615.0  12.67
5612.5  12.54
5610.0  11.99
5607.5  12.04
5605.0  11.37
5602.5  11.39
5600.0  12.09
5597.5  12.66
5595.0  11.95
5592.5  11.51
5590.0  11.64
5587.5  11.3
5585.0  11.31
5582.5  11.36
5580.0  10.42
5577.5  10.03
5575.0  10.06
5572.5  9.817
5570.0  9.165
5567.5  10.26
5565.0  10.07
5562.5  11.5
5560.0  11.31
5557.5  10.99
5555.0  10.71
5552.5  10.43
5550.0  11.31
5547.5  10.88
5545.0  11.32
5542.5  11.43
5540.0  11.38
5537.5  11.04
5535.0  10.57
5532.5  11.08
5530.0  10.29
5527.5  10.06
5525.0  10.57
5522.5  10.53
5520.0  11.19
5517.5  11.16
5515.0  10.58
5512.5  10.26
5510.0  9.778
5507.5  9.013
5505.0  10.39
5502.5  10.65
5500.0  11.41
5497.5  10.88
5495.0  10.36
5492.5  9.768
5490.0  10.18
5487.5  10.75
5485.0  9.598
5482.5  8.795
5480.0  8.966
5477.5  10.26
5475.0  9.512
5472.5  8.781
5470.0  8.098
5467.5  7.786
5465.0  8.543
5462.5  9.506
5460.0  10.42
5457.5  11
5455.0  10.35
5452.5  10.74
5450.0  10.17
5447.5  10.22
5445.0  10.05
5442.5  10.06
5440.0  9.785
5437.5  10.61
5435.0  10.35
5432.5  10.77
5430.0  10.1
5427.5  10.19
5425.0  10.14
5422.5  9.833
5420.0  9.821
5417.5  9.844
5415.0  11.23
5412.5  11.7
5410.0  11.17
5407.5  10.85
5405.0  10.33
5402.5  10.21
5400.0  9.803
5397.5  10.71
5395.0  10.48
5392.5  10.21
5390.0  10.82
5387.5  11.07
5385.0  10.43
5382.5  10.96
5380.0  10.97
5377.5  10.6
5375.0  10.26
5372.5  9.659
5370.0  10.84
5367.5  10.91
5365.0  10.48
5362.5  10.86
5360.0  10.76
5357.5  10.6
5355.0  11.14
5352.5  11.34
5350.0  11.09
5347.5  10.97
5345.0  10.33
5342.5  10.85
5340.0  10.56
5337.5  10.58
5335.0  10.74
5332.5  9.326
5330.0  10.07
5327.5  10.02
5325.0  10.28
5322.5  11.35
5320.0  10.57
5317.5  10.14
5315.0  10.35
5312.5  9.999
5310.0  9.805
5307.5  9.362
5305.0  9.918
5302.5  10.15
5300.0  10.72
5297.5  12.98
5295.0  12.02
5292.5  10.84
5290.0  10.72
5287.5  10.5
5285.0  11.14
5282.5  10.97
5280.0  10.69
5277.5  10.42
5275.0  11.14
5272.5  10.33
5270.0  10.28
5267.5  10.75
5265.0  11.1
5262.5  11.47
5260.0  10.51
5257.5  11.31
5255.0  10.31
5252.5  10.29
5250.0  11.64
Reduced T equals 1.3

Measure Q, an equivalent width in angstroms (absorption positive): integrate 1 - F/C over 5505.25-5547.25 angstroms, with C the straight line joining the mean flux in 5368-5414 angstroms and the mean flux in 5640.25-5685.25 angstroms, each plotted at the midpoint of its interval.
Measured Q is 2.6 angstroms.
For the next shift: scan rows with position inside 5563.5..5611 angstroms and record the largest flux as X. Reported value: 12.66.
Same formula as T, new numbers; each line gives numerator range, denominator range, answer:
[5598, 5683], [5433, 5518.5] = 1.27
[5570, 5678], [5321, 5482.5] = 1.23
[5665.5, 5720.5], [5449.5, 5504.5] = 1.32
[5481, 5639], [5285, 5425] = 1.12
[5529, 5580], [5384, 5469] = 1.09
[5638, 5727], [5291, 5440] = 1.27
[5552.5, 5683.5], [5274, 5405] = 1.21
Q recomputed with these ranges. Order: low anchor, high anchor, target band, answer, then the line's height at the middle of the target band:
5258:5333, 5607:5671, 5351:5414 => 1.53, 11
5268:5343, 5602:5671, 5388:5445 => 3.13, 11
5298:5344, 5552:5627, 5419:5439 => 0.91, 10.7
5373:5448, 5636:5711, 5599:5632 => -0.81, 11.7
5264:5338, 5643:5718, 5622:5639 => 0.88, 11.9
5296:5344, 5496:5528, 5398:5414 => -0.35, 10.5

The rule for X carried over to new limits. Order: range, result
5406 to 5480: 11.7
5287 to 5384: 12.98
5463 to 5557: 11.43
